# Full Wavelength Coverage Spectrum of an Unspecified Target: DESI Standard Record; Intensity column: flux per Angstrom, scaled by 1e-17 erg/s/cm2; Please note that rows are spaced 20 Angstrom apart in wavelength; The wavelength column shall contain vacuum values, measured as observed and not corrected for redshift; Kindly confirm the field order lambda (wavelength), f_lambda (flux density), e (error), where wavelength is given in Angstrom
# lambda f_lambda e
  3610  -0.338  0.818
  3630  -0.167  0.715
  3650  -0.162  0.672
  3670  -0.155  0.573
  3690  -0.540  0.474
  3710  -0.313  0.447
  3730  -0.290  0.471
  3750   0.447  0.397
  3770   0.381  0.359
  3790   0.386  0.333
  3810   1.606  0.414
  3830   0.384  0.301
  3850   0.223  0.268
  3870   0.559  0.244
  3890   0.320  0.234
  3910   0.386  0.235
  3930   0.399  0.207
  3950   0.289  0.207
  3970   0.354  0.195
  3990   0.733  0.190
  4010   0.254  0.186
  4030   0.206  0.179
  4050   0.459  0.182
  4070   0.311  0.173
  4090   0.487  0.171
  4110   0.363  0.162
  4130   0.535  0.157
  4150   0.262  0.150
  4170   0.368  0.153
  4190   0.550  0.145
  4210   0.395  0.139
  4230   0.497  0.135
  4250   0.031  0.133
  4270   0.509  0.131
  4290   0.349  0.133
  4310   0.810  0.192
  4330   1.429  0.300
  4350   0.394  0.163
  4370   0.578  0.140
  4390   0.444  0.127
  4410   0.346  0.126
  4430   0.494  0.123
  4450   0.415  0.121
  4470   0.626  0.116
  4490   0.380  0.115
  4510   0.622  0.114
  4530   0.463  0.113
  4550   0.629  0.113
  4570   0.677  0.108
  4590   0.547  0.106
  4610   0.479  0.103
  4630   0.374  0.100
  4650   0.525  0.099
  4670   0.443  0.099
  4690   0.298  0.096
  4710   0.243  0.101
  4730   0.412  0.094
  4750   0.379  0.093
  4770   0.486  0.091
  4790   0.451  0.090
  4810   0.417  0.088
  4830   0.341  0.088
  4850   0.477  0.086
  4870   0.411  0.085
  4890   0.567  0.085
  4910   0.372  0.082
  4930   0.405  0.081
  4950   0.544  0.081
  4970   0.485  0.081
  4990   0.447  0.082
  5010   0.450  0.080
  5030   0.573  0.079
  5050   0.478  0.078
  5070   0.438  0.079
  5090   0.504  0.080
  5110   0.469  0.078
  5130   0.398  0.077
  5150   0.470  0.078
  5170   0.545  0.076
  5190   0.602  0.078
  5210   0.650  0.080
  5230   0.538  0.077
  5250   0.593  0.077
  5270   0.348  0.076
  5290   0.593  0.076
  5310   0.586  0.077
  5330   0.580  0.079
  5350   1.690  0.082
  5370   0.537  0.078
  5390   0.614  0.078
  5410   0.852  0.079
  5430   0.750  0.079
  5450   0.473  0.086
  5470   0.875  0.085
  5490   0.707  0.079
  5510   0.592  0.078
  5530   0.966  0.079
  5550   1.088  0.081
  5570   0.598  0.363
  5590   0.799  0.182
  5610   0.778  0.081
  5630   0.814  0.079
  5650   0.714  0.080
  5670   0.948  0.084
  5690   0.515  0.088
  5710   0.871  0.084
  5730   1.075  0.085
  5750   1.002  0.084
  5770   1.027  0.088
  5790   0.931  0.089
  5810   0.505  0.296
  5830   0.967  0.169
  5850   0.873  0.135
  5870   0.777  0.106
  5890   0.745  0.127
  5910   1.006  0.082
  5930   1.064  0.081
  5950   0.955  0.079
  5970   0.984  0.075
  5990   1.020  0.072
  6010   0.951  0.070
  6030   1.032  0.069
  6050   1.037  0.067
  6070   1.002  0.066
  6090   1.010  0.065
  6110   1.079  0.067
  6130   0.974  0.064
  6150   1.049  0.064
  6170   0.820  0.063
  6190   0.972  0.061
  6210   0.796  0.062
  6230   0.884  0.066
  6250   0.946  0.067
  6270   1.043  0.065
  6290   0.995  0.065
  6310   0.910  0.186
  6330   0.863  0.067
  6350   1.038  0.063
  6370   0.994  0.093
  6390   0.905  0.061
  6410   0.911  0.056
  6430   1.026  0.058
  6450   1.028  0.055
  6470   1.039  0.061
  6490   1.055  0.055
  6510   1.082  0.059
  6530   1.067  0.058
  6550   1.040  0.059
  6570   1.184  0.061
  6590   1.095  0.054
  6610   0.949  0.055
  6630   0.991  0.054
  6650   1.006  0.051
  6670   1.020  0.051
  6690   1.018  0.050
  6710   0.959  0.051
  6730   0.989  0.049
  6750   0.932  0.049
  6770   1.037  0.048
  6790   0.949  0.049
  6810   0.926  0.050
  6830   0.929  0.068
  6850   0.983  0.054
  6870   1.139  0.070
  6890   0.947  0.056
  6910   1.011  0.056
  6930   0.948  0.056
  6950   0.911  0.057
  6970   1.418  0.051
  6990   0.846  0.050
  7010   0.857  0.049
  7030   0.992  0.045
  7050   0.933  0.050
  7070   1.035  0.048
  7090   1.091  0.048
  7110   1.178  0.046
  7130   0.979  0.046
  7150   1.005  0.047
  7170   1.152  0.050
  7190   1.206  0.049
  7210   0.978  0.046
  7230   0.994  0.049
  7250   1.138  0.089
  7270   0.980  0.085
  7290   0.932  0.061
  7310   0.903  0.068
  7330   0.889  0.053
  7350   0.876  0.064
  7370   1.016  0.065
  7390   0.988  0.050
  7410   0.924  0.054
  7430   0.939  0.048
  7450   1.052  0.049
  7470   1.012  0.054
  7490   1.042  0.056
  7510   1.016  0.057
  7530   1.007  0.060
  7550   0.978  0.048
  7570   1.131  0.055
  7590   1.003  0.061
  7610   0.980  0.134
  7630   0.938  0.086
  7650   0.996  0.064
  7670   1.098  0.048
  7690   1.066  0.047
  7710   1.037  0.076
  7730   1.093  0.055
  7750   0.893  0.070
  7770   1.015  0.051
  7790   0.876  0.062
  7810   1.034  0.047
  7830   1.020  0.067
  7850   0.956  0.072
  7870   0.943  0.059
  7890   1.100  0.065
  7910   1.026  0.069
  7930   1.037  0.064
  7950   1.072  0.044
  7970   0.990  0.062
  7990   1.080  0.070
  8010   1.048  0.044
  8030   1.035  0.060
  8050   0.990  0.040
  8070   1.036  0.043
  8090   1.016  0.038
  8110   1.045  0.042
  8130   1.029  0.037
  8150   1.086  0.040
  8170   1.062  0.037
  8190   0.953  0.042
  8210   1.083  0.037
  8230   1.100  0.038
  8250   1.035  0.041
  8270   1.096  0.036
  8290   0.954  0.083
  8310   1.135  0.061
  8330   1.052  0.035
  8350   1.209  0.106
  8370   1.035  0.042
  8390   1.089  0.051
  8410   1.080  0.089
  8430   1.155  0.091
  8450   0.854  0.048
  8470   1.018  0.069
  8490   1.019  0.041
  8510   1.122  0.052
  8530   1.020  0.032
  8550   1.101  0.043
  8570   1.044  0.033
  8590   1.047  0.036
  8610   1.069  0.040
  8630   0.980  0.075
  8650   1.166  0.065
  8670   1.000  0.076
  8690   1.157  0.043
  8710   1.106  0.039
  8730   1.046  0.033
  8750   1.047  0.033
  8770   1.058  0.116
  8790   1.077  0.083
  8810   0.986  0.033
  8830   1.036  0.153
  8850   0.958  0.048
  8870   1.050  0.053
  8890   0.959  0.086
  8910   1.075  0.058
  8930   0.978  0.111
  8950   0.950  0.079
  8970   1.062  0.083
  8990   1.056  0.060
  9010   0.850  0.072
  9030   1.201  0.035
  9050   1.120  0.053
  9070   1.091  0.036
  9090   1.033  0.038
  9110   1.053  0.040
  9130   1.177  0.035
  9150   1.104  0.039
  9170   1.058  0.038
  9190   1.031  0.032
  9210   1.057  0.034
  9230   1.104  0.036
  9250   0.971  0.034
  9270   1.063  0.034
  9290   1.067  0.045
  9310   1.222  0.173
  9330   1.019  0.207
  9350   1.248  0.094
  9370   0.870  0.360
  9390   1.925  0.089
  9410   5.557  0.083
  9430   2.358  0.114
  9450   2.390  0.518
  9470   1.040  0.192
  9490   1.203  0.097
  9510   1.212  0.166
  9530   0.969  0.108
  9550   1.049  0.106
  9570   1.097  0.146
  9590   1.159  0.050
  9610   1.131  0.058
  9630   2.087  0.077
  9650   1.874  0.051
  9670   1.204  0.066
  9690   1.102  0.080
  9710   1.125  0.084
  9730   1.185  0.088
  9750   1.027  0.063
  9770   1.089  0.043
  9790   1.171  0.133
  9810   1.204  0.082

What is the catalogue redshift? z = 0.43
